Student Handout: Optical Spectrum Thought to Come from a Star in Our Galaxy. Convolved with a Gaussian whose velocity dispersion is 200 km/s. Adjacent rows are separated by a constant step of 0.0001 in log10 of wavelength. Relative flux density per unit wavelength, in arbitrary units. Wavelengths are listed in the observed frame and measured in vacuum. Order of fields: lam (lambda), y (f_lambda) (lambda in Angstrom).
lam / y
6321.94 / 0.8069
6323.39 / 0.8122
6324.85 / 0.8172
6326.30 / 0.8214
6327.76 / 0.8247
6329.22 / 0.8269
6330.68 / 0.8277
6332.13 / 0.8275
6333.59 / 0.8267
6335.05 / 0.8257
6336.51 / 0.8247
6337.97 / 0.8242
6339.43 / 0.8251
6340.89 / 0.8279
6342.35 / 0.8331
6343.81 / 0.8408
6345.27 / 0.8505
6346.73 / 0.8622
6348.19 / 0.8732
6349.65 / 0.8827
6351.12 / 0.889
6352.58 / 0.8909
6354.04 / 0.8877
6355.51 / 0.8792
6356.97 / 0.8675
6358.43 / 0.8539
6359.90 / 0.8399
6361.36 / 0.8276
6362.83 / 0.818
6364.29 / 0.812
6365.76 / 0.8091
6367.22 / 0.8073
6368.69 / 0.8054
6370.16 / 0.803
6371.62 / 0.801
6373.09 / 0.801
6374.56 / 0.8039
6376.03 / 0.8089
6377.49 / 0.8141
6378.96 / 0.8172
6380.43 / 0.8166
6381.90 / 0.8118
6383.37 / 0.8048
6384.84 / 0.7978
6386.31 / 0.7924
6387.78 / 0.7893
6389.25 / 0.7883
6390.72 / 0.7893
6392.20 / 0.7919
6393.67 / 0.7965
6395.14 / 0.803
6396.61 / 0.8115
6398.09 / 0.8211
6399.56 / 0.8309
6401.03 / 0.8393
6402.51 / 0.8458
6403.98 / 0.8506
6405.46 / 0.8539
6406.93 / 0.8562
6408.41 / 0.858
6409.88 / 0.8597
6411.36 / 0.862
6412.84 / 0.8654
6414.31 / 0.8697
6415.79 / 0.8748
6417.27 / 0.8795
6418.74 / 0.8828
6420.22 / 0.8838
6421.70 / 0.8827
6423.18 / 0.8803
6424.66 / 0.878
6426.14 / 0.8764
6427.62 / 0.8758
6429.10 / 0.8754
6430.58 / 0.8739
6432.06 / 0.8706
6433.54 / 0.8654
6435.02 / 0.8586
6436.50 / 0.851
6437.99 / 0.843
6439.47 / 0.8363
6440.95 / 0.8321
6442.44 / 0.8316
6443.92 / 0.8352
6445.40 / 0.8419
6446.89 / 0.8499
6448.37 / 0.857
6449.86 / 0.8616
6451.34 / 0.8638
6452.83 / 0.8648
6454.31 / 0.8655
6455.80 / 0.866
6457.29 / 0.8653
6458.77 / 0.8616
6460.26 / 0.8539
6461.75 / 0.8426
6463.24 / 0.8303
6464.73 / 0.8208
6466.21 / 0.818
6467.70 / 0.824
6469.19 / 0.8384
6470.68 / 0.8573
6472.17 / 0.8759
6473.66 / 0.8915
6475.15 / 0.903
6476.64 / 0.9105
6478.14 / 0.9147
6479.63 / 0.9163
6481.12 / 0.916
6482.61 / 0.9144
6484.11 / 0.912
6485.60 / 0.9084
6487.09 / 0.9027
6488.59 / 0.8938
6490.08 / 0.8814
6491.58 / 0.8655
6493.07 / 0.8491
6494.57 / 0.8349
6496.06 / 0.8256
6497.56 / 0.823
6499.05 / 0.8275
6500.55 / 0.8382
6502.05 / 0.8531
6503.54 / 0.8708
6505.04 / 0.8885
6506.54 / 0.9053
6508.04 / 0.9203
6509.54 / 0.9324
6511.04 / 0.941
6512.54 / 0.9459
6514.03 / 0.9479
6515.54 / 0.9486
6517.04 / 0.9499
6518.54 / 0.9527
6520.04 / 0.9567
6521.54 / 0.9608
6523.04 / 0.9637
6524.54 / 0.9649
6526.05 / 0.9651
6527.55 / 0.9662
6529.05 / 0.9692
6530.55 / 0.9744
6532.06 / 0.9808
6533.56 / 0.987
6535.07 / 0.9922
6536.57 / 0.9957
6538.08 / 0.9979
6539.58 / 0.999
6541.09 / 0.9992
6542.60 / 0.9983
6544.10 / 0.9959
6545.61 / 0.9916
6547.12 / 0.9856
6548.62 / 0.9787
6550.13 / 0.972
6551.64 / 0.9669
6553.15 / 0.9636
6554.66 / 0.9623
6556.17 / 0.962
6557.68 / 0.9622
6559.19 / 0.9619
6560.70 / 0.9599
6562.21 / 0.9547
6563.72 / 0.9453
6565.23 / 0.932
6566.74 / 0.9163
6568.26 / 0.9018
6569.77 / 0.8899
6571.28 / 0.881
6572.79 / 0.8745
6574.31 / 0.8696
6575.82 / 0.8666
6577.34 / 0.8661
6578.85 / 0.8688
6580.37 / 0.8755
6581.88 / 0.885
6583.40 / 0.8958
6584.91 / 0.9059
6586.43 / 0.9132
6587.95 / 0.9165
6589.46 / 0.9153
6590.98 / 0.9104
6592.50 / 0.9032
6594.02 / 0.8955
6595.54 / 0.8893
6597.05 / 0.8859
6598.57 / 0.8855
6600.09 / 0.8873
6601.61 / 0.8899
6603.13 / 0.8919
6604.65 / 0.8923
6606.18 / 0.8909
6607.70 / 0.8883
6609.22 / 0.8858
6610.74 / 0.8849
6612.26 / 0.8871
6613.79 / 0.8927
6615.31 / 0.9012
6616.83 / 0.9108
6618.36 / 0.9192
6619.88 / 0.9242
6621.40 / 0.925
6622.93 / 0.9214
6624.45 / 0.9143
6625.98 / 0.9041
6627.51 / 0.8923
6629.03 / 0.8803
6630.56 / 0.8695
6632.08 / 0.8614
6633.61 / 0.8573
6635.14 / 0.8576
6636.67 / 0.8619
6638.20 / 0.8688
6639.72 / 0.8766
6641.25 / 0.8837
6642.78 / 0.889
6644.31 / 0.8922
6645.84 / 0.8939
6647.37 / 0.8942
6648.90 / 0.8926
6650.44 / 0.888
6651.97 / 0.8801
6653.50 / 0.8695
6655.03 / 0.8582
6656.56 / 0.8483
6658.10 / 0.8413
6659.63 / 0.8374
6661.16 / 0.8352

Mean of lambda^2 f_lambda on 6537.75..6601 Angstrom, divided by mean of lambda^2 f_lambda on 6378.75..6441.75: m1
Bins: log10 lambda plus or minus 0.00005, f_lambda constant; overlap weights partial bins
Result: 1.16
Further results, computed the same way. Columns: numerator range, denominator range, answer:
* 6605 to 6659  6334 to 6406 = 1.16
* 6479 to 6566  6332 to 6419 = 1.18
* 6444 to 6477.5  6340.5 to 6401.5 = 1.07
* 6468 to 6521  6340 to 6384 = 1.12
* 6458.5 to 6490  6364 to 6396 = 1.12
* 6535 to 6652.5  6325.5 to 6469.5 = 1.15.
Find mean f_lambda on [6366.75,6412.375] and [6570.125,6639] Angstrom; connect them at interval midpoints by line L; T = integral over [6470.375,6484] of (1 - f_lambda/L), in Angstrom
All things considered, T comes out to -0.9 Angstrom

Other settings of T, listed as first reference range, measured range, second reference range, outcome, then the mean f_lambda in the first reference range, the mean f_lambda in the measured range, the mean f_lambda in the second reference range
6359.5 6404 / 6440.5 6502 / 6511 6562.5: 2.7 Angstrom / 0.811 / 0.863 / 0.971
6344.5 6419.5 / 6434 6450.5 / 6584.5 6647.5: 0.1 Angstrom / 0.834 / 0.845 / 0.893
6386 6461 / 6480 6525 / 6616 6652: -2.0 Angstrom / 0.85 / 0.903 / 0.89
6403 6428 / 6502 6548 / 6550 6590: -2.9 Angstrom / 0.87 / 0.96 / 0.917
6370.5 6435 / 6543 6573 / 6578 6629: -2.2 Angstrom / 0.839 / 0.95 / 0.898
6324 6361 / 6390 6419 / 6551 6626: 0.7 Angstrom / 0.846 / 0.841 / 0.908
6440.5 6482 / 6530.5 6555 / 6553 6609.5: -2.6 Angstrom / 0.861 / 0.985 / 0.906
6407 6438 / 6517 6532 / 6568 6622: -1.4 Angstrom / 0.87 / 0.964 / 0.893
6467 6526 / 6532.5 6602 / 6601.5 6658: -3.1 Angstrom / 0.899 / 0.932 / 0.887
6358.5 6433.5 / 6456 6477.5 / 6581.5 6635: -0.1 Angstrom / 0.835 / 0.857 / 0.896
